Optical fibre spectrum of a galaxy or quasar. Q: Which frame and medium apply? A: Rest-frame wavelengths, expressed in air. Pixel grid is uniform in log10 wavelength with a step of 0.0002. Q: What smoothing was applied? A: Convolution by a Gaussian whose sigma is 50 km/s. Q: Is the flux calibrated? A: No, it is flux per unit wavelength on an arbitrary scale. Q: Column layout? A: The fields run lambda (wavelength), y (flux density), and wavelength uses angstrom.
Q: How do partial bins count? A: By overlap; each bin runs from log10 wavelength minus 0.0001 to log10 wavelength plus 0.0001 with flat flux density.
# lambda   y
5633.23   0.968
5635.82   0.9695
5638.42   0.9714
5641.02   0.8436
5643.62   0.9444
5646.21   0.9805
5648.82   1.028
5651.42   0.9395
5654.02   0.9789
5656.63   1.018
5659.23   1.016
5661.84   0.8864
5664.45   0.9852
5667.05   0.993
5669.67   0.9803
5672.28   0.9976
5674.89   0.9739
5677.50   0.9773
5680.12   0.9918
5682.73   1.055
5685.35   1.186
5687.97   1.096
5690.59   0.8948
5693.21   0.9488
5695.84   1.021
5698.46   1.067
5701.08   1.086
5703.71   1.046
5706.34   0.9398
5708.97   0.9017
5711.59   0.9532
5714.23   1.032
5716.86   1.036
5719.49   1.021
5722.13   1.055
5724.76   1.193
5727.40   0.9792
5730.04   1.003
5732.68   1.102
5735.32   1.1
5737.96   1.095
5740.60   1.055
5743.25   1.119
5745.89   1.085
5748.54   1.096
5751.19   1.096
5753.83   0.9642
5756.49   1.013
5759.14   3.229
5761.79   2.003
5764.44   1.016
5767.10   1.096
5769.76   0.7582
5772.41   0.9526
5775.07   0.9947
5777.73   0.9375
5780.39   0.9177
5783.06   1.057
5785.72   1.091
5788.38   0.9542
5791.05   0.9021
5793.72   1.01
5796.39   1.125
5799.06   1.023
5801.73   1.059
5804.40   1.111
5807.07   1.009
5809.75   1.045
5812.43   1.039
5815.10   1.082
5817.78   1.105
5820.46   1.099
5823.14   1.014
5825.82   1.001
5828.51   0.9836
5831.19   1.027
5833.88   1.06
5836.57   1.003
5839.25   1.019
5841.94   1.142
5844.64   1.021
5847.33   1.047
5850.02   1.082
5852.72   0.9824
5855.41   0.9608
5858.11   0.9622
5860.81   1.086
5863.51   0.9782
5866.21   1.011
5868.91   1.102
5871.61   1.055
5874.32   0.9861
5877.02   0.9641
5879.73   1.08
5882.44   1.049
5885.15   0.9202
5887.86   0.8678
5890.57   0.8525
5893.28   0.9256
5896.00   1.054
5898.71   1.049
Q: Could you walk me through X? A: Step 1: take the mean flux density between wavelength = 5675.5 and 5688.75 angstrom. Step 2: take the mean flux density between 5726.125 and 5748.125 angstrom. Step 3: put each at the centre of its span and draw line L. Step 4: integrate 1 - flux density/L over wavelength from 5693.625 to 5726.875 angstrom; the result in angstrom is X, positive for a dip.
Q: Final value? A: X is 1.1 angstrom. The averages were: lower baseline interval 1.06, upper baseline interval 1.07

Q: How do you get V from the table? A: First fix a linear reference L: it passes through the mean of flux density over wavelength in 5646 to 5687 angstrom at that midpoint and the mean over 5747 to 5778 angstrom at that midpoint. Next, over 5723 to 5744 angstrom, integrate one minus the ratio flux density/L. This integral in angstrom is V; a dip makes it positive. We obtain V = 2.0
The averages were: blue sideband 1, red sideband 1.27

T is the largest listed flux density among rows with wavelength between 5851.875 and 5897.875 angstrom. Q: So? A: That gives 1.102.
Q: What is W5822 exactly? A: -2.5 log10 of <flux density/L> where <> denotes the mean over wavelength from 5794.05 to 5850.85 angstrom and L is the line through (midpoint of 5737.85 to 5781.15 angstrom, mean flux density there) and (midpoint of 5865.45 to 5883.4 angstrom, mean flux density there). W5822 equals 0.06 mag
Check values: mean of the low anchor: 1.21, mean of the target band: 1.05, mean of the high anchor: 1.04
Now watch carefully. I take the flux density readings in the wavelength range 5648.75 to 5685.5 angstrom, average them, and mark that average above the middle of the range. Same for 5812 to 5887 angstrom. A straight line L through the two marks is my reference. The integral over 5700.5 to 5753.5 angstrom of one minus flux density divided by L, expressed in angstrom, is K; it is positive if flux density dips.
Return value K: -2.21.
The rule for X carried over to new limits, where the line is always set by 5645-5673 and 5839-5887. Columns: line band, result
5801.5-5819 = -0.9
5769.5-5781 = 0.9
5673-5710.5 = -0.9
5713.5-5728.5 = -0.9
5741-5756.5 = -1.0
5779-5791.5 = 0.2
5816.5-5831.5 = -0.3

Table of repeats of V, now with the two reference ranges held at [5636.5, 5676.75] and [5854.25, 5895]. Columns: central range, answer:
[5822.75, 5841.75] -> -0.8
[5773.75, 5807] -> -1.2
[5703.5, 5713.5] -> 0.2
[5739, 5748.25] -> -1.1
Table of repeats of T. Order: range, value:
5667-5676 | 0.9976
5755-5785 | 3.229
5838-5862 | 1.142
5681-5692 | 1.186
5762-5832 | 1.125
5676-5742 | 1.193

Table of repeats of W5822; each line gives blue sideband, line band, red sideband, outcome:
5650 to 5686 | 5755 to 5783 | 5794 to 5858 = -0.24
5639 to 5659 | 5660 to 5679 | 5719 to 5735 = 0.02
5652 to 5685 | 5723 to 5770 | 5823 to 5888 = -0.22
